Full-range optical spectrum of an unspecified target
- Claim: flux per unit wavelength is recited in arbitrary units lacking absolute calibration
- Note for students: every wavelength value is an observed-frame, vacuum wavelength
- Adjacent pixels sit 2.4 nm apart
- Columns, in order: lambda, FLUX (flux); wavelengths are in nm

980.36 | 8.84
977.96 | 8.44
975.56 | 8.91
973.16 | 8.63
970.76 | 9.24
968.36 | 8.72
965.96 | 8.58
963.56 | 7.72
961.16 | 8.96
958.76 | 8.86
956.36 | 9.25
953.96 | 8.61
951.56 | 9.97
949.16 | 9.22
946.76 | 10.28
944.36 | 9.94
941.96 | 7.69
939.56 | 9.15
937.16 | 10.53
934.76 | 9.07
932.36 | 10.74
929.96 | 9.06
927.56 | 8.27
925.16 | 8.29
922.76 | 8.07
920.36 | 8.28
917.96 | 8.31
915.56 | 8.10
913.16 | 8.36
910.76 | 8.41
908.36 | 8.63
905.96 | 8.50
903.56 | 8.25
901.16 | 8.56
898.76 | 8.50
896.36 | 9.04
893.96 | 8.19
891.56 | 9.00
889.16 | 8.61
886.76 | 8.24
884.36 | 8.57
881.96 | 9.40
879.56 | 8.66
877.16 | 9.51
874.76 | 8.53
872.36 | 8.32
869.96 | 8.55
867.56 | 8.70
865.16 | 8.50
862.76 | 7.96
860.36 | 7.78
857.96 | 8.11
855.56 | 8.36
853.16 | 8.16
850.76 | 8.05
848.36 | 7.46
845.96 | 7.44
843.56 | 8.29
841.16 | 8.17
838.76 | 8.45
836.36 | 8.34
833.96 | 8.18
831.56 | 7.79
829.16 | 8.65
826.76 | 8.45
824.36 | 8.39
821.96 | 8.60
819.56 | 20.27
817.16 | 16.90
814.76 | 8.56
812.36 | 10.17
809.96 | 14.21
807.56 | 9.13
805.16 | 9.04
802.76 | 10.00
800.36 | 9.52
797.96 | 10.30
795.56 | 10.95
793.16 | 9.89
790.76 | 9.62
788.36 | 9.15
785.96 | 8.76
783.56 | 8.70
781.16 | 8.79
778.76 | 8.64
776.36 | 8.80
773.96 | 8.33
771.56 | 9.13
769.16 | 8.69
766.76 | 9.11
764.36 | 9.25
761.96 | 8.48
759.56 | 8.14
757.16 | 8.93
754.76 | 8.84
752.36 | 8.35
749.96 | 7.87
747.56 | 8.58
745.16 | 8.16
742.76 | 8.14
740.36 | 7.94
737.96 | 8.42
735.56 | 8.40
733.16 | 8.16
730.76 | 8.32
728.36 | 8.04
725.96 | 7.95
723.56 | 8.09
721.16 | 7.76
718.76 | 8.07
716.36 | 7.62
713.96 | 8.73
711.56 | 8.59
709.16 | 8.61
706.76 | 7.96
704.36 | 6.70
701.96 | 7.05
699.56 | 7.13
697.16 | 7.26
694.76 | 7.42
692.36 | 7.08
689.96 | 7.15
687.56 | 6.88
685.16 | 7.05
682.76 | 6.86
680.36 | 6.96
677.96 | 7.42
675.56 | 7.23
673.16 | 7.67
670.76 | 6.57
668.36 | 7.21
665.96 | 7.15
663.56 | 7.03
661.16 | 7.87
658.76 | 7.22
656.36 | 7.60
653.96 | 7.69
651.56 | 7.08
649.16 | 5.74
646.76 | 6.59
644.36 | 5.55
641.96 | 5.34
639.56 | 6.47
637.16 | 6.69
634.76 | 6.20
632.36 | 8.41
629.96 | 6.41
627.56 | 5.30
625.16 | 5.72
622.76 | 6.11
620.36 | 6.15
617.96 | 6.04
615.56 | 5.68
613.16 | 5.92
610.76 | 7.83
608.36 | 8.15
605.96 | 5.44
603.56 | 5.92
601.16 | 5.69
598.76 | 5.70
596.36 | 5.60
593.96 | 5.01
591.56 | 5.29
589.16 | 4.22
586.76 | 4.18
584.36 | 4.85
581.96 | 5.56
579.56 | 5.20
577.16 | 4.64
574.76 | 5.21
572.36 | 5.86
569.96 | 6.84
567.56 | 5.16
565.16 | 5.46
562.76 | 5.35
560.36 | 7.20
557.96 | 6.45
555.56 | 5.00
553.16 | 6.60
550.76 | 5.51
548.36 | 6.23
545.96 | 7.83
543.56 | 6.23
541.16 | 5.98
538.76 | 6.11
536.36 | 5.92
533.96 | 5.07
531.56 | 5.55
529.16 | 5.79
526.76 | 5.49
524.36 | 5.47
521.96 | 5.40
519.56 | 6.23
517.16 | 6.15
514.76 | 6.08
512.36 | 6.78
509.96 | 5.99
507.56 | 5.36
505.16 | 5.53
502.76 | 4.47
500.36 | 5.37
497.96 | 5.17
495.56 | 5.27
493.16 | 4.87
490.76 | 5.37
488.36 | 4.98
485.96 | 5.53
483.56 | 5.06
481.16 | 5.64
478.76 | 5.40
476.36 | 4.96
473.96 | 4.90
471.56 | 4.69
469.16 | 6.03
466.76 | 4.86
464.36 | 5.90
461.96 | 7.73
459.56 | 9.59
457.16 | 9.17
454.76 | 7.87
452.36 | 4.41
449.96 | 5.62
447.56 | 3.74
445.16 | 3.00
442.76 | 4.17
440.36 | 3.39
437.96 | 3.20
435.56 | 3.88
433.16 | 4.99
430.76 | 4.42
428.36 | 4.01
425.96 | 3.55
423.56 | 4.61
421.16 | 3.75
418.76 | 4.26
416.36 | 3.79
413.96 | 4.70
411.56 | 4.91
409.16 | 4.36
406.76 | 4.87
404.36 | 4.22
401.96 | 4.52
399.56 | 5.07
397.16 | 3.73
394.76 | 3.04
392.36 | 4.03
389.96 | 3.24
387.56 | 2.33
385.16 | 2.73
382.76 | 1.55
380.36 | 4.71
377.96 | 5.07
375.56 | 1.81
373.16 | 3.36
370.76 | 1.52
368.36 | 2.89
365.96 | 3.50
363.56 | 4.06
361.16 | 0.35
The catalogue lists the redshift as 0.634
